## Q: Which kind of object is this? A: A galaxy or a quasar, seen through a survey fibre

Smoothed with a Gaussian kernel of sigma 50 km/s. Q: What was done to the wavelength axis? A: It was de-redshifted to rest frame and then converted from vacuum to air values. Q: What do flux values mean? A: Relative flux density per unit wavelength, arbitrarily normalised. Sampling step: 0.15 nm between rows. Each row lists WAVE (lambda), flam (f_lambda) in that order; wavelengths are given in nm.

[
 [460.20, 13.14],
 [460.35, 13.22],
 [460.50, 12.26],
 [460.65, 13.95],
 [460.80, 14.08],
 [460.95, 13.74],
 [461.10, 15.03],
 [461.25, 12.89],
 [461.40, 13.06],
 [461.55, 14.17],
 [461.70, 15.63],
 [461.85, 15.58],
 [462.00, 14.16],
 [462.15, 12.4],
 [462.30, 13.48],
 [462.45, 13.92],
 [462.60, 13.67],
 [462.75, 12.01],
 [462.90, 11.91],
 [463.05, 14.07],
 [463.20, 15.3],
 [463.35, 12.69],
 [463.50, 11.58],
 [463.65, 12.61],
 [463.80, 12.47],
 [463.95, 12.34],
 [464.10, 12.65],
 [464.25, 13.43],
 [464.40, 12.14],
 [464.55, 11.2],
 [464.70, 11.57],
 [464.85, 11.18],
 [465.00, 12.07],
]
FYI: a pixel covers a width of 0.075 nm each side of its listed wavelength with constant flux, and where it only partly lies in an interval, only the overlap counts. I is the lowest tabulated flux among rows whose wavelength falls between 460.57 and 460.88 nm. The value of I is 13.95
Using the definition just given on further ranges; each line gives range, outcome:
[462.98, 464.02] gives 11.58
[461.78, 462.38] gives 12.4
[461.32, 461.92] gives 13.06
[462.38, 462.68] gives 13.67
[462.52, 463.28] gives 11.91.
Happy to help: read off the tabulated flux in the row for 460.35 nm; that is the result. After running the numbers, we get 13.22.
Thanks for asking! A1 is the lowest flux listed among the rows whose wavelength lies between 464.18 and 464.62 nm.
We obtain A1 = 11.2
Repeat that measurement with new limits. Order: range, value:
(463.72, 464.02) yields 12.34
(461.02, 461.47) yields 12.89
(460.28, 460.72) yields 12.26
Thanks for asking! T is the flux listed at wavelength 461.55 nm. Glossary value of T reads 14.17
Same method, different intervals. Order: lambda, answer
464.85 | 11.18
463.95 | 12.34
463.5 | 11.58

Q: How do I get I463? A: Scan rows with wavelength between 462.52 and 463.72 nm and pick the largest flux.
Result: 15.3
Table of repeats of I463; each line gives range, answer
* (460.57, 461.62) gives 15.03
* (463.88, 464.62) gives 13.43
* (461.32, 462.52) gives 15.63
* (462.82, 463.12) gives 14.07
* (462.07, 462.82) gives 13.92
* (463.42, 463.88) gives 12.61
